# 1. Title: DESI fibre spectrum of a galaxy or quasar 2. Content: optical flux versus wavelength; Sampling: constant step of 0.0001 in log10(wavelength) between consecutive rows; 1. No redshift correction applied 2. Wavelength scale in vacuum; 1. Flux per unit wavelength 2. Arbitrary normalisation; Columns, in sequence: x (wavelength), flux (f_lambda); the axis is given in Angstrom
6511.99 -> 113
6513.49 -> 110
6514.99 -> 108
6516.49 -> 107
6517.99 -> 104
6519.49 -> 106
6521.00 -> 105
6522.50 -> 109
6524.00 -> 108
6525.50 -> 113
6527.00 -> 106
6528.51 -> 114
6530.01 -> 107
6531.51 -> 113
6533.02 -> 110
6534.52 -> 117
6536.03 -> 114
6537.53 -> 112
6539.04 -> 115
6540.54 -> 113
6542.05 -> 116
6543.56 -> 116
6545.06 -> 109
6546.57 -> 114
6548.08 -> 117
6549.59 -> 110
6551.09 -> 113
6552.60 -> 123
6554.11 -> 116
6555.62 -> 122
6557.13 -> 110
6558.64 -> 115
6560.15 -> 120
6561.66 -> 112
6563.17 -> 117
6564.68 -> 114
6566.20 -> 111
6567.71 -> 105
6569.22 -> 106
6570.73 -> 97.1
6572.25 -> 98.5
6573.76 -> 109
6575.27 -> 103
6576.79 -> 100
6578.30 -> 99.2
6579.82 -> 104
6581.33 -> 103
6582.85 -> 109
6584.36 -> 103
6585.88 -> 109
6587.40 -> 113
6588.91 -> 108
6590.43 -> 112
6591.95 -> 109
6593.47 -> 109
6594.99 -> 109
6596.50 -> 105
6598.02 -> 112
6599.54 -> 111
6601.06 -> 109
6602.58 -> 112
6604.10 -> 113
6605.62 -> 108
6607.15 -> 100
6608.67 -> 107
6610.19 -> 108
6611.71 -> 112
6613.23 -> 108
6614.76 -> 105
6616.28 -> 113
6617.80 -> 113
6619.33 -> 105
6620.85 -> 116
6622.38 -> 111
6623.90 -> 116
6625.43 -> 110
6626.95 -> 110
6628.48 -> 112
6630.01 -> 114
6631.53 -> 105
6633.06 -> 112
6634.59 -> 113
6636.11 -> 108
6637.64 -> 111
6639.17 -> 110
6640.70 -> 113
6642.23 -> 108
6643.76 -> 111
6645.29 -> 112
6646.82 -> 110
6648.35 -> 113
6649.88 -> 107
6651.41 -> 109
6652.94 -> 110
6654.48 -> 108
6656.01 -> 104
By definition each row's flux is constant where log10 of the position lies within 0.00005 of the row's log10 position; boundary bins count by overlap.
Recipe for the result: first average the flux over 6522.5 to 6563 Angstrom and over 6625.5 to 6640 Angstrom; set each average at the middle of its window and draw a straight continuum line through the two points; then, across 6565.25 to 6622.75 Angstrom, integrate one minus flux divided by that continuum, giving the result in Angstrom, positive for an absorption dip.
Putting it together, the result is 2.25 Angstrom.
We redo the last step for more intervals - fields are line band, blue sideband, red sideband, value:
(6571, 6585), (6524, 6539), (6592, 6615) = 0.9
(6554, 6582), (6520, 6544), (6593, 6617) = 0.5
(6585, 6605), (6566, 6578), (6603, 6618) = -0.7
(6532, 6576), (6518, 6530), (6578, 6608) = -1.7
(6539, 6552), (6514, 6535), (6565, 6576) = -0.8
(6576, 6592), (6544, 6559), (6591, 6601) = 0.7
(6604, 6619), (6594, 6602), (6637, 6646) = 0.2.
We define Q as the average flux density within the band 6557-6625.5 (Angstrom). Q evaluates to 109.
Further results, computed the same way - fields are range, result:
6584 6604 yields 110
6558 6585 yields 107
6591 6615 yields 109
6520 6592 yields 110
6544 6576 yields 112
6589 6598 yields 109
